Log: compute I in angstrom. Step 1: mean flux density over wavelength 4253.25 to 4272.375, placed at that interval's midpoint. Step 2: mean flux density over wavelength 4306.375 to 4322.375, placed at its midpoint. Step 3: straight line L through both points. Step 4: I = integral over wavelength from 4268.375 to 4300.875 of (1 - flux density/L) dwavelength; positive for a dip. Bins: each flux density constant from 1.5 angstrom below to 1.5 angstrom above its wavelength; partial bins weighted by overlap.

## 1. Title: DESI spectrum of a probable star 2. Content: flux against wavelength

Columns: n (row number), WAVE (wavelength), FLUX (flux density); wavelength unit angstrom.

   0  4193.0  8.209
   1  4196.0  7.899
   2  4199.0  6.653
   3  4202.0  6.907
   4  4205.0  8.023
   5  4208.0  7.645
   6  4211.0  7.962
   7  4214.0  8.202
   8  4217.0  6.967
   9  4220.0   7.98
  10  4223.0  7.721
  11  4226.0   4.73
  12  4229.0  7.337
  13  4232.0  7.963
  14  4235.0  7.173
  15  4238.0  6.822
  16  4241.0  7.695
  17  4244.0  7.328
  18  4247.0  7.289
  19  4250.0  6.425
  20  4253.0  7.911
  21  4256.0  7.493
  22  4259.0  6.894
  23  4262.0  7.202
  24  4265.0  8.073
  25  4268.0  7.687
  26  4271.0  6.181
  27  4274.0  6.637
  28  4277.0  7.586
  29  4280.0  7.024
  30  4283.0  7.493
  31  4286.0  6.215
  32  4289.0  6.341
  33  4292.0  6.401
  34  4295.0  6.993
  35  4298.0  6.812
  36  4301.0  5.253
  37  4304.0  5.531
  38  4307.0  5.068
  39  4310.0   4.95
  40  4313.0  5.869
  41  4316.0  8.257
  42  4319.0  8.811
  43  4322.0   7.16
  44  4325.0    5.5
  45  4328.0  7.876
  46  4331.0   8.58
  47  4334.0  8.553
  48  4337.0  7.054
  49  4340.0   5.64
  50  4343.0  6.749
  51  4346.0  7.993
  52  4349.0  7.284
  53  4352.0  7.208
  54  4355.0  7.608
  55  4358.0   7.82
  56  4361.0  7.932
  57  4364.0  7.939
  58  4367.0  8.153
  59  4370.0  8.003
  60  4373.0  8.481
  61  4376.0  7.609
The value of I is 1.5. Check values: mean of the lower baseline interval 7.3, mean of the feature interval 6.74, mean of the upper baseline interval 6.74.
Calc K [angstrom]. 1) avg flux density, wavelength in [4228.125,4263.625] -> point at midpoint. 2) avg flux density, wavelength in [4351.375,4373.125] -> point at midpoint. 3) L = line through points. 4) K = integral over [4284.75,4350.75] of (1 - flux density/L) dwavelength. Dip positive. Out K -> 7.69 angstrom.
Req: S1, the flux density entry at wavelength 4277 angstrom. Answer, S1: 7.586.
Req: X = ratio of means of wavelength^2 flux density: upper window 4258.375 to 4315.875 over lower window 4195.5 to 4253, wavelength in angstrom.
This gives 0.93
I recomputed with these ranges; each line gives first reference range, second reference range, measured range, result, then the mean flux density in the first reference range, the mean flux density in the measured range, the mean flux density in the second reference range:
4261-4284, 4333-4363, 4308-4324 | 0.9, 7.23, 6.9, 7.37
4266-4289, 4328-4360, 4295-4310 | 3.0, 6.96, 5.73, 7.48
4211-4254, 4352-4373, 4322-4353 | 2.1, 7.27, 7.24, 7.9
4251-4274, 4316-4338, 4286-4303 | 2.6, 7.28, 6.32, 7.7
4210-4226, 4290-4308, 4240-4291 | -3.8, 7.48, 7.13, 6.05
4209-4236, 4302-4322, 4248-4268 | -1.1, 7.35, 7.36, 6.44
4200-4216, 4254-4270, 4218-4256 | 1.8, 7.69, 7.21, 7.44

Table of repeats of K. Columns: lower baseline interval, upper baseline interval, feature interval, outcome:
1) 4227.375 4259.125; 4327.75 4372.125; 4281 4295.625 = 1.5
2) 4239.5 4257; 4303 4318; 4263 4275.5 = -0.4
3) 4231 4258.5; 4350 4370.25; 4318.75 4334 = 0.1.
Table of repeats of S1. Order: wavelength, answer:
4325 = 5.5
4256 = 7.493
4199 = 6.653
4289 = 6.341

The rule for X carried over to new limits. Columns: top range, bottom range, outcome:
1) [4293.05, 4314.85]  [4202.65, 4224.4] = 0.79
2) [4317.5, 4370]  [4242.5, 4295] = 1.10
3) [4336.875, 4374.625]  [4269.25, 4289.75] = 1.15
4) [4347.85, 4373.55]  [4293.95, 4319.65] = 1.27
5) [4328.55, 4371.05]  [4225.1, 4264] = 1.12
